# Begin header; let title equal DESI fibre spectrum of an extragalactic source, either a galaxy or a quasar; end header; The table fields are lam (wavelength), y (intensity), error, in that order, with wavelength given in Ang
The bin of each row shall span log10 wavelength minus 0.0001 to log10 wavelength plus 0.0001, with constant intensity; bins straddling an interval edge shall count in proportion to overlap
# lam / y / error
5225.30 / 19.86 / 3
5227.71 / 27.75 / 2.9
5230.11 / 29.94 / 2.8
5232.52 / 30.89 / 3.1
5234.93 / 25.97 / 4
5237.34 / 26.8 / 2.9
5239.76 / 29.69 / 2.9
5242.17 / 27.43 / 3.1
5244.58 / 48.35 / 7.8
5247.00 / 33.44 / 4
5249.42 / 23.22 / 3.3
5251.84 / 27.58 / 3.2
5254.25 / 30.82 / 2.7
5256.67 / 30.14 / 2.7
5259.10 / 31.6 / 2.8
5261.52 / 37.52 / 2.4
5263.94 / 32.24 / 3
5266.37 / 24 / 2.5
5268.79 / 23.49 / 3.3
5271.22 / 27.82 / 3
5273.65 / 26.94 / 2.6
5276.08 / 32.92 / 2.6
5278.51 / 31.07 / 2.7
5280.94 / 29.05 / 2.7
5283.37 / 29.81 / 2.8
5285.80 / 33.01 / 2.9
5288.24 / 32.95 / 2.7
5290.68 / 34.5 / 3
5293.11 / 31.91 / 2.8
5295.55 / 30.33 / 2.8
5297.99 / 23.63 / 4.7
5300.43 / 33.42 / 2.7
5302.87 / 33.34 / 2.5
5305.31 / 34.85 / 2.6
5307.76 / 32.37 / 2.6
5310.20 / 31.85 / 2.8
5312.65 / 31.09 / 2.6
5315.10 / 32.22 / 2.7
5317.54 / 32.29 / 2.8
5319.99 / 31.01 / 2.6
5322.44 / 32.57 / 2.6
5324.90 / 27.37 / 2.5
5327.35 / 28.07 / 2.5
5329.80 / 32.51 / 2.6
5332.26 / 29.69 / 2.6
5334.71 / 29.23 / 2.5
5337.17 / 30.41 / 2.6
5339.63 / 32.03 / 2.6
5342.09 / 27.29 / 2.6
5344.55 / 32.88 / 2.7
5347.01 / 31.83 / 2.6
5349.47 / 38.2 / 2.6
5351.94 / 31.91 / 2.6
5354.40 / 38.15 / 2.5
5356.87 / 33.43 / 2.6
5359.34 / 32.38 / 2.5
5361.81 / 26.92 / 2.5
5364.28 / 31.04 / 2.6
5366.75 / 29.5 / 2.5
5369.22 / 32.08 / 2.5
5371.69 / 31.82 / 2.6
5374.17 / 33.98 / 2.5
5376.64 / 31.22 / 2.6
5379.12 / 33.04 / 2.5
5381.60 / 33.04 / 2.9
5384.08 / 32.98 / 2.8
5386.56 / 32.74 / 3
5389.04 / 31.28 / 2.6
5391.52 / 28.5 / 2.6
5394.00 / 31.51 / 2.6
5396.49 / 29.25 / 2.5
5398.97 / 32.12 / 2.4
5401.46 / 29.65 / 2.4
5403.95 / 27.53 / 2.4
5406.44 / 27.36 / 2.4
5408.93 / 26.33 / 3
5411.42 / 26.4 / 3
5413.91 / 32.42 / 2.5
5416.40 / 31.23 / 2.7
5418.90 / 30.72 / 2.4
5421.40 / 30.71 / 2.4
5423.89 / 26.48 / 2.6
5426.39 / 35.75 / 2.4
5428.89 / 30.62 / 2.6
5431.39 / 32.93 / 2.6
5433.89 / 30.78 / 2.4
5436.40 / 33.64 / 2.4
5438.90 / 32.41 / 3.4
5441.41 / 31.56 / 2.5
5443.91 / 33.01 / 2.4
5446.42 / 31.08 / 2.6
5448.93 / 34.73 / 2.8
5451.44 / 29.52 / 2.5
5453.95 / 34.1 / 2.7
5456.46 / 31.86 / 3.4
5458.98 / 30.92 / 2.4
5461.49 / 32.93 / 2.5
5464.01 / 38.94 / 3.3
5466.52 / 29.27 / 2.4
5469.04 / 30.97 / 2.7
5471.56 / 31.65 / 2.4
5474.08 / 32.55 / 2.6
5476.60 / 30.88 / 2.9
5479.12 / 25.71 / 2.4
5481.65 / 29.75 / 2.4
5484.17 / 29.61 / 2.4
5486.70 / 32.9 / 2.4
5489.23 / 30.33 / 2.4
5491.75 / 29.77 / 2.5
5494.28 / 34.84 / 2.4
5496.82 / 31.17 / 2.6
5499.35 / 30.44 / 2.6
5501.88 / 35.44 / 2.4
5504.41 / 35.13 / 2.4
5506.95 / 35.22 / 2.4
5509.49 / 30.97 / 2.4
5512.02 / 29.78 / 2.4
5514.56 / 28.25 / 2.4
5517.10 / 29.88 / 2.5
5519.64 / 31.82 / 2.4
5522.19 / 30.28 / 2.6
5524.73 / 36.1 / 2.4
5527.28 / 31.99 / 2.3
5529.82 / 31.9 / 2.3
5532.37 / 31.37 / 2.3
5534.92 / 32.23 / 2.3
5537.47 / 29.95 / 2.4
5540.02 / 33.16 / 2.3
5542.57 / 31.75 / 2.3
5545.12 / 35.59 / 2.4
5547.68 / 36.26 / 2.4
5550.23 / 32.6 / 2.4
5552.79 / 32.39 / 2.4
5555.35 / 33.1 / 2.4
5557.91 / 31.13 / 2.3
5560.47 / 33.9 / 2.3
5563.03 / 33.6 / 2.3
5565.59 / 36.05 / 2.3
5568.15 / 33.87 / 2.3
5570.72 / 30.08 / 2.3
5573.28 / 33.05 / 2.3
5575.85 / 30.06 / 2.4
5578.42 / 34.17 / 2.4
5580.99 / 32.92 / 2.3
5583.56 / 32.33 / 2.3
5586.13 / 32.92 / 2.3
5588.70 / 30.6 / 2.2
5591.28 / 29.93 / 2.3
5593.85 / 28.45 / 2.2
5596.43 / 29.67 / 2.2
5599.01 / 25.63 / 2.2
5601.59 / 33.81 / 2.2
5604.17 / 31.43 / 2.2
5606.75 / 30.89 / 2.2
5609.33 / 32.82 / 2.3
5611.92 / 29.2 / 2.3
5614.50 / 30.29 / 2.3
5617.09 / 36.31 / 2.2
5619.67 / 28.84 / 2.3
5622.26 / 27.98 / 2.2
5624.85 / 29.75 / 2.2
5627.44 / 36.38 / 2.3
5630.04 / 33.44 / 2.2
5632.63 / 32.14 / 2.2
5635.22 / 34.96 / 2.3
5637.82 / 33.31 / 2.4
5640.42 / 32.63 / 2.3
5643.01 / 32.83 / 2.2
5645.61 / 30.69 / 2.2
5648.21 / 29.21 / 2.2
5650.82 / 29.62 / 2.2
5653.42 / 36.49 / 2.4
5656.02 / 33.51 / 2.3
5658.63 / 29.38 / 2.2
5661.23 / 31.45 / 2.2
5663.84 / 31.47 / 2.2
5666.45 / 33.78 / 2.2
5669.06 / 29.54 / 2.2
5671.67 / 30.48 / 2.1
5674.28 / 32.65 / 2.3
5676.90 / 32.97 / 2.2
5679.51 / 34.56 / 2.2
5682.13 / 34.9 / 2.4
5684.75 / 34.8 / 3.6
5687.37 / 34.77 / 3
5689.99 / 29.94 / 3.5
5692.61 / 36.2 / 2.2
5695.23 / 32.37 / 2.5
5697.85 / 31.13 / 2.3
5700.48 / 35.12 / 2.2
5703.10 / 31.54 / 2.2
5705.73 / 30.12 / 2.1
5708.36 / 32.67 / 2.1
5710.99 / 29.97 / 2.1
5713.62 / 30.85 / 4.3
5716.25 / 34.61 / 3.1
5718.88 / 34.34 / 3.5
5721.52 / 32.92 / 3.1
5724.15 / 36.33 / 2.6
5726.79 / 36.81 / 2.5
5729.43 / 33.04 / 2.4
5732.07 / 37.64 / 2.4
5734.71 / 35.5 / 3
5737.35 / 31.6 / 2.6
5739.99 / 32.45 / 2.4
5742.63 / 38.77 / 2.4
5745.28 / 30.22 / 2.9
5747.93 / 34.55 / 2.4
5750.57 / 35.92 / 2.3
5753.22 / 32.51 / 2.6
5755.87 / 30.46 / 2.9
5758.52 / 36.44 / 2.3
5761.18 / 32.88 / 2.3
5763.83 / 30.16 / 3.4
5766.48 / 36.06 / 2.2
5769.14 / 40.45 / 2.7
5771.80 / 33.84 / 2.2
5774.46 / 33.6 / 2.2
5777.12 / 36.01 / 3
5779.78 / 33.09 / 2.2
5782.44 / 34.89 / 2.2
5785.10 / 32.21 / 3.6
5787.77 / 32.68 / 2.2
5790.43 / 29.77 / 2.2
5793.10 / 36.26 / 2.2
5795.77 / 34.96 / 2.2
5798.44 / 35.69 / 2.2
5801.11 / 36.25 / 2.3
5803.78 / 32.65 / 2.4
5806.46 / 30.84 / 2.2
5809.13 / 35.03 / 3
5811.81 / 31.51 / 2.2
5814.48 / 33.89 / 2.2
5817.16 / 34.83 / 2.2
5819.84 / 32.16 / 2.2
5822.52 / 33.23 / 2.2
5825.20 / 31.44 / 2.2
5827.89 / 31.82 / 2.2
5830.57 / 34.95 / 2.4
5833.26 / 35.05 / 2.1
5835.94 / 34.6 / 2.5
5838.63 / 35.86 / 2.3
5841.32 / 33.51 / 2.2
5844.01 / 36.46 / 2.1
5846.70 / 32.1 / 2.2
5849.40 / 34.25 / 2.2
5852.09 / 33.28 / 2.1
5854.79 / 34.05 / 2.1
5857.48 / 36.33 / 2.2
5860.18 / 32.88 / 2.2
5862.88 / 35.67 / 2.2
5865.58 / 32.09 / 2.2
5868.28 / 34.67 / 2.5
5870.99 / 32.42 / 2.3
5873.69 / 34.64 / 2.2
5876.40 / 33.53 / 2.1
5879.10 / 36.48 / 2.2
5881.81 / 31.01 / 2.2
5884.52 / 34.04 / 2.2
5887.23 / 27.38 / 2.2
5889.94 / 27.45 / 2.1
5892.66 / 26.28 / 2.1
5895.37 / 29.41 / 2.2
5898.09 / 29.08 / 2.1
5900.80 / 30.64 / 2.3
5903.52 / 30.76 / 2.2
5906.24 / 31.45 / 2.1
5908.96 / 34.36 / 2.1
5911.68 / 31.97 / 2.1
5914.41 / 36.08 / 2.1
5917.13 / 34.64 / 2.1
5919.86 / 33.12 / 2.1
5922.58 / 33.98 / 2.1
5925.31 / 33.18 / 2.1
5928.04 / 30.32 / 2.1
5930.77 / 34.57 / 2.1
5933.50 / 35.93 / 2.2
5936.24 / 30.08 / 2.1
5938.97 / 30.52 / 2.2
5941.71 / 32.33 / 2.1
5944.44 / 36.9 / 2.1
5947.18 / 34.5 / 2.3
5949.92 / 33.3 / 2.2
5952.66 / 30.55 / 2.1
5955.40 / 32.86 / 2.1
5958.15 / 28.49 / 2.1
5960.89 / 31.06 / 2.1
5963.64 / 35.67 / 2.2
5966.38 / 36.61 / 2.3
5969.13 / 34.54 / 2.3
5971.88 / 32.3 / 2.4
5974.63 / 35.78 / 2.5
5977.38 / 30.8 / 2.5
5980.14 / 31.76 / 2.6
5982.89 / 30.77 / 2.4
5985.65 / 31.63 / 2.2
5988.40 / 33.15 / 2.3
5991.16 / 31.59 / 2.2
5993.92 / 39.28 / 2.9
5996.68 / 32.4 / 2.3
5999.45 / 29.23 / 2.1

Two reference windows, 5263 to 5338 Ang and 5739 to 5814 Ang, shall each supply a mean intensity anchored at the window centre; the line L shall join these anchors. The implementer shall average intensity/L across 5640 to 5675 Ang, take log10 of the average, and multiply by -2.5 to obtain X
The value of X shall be 0.05 mag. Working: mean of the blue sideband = 30.5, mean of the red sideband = 33.9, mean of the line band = 31.7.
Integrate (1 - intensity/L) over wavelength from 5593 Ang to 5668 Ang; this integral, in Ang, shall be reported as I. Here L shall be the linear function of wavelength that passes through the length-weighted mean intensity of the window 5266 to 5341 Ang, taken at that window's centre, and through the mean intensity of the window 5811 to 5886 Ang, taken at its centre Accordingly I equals 2.1 Ang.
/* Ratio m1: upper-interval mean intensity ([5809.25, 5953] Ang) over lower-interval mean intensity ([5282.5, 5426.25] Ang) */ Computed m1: 1.06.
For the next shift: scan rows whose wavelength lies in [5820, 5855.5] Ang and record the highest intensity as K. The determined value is 36.46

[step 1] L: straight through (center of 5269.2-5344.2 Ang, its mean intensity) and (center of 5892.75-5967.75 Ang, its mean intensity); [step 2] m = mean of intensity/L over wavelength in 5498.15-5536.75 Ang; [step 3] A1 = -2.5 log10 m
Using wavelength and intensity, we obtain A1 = -0.022 mag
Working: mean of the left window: 30.8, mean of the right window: 32.6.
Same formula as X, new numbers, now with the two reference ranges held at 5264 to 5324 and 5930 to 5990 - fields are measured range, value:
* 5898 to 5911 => 0.04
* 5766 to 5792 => -0.06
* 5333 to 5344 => 0.03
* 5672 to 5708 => -0.04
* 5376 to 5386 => -0.06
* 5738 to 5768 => -0.05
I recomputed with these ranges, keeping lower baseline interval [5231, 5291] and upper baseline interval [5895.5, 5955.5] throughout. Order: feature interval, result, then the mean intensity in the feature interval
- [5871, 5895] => 0.91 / 31.3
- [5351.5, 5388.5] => -1.81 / 32.3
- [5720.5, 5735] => -1.54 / 35.4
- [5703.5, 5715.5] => 0.31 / 31.1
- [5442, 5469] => -1.28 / 32.5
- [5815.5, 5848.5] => -1.49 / 33.8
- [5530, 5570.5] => -2.09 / 33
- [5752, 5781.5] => -1.83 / 34.2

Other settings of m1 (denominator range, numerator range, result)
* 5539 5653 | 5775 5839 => 1.05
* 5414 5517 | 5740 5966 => 1.05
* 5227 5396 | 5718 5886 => 1.09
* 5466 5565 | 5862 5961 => 1.01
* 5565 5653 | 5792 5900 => 1.05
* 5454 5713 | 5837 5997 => 1.03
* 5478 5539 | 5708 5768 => 1.07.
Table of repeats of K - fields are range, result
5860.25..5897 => 36.48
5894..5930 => 36.08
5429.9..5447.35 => 33.64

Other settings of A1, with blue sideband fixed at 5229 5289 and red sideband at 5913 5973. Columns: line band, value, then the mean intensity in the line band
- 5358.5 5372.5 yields 0.006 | 30.5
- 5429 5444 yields -0.041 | 32.2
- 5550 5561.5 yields -0.035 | 32.6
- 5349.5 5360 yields -0.128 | 34.5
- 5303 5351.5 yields -0.034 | 31.5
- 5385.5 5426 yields 0.041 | 29.8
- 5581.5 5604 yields 0.040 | 30.6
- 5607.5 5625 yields 0.035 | 30.8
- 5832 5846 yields -0.070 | 35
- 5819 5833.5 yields -0.008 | 33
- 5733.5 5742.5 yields -0.052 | 33.9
